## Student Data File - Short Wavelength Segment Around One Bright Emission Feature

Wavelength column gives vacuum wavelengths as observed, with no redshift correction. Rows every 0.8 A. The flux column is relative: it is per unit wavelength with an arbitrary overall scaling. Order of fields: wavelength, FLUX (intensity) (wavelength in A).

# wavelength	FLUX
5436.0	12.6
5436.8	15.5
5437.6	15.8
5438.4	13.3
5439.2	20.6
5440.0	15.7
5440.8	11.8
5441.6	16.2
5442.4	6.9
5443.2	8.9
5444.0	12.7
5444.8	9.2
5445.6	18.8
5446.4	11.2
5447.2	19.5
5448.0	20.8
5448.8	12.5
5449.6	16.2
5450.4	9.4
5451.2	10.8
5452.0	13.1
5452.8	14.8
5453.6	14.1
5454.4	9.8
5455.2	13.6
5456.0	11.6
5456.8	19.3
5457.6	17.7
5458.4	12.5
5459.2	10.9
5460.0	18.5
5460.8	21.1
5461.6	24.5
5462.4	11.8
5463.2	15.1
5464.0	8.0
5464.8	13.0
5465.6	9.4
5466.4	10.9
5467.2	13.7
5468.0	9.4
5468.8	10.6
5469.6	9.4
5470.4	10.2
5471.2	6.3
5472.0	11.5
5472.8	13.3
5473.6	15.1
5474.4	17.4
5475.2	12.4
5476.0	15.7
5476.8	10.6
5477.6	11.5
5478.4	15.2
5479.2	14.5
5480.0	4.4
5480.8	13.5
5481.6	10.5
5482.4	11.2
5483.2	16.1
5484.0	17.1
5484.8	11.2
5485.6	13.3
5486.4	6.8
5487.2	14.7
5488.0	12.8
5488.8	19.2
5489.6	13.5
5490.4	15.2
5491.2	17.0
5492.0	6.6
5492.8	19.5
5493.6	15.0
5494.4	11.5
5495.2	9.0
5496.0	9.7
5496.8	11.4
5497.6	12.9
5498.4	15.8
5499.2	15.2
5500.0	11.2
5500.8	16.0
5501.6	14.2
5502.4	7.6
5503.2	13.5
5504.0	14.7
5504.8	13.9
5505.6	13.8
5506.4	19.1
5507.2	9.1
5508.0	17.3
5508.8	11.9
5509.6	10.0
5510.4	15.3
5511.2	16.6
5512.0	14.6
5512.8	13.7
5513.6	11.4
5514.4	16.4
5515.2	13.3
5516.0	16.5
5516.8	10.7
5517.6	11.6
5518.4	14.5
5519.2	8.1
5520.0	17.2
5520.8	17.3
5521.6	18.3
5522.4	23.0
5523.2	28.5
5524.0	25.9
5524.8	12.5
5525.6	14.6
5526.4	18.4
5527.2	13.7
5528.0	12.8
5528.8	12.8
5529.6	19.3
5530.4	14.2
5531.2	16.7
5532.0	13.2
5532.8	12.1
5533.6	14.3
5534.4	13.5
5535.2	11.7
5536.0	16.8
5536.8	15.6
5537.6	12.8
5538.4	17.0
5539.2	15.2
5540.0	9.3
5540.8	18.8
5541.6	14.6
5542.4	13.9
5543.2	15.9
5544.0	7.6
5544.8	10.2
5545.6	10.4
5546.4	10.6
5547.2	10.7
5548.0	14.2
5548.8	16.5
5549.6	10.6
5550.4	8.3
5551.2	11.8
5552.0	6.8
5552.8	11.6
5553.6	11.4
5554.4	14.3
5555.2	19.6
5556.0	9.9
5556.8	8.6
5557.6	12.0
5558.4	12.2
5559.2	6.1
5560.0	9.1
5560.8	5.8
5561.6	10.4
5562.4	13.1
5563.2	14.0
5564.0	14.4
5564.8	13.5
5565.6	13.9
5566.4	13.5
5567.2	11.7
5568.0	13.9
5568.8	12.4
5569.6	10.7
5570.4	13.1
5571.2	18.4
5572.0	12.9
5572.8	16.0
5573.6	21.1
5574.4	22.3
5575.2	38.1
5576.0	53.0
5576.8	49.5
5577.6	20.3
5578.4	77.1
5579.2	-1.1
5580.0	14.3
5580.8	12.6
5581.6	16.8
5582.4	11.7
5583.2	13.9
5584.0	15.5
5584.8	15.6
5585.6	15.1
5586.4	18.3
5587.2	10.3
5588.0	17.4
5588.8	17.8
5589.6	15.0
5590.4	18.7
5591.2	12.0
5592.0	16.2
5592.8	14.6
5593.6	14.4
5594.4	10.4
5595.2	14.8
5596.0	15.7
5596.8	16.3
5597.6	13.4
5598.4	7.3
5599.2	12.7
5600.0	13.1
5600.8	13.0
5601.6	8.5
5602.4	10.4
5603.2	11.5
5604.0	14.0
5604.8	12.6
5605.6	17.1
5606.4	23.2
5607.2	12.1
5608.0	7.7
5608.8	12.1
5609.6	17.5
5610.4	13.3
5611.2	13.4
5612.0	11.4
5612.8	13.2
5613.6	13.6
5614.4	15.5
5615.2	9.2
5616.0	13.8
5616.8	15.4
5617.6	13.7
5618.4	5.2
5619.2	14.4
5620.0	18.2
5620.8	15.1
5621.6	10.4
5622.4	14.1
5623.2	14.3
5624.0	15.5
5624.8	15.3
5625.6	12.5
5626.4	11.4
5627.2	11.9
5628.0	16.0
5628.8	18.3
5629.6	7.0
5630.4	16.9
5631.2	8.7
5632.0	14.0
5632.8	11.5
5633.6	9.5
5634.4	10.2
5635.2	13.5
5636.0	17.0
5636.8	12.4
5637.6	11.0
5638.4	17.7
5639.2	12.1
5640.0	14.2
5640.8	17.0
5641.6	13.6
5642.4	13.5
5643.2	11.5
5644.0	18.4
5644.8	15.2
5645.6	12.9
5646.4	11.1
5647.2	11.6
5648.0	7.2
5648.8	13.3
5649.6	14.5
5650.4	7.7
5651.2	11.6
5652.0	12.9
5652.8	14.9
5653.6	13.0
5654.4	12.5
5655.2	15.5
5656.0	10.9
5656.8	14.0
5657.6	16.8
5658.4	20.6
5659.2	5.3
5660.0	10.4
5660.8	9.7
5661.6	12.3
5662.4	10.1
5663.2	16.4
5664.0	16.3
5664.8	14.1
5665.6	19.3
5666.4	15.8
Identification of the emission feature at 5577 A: [O III] 5007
